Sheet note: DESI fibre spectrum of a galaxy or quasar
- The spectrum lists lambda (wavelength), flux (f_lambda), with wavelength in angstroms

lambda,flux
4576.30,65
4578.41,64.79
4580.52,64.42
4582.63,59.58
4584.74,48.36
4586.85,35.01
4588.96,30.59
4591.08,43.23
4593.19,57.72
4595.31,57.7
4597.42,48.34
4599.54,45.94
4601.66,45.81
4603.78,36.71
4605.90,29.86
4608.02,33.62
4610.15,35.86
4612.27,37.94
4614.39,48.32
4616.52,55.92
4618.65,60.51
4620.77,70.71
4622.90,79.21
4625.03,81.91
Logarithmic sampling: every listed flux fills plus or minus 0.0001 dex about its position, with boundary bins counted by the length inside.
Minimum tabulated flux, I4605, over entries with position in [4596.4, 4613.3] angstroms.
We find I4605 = 29.86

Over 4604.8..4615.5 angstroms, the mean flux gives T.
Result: 37.2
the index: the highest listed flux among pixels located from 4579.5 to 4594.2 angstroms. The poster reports 64.42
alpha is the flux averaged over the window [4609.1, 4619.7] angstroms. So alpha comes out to 47.7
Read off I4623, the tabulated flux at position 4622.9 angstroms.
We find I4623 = 79.21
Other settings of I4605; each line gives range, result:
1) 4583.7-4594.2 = 30.59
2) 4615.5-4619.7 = 55.92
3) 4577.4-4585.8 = 48.36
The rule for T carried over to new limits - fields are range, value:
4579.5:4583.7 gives 61.9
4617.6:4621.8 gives 65.7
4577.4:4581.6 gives 64.6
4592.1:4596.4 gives 57.6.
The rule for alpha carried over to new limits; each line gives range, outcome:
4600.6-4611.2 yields 36.3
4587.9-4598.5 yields 47.5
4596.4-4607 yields 41.3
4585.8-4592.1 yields 36.2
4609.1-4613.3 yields 36.9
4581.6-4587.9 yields 47.6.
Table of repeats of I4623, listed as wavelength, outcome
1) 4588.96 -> 30.59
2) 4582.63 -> 59.58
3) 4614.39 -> 48.32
